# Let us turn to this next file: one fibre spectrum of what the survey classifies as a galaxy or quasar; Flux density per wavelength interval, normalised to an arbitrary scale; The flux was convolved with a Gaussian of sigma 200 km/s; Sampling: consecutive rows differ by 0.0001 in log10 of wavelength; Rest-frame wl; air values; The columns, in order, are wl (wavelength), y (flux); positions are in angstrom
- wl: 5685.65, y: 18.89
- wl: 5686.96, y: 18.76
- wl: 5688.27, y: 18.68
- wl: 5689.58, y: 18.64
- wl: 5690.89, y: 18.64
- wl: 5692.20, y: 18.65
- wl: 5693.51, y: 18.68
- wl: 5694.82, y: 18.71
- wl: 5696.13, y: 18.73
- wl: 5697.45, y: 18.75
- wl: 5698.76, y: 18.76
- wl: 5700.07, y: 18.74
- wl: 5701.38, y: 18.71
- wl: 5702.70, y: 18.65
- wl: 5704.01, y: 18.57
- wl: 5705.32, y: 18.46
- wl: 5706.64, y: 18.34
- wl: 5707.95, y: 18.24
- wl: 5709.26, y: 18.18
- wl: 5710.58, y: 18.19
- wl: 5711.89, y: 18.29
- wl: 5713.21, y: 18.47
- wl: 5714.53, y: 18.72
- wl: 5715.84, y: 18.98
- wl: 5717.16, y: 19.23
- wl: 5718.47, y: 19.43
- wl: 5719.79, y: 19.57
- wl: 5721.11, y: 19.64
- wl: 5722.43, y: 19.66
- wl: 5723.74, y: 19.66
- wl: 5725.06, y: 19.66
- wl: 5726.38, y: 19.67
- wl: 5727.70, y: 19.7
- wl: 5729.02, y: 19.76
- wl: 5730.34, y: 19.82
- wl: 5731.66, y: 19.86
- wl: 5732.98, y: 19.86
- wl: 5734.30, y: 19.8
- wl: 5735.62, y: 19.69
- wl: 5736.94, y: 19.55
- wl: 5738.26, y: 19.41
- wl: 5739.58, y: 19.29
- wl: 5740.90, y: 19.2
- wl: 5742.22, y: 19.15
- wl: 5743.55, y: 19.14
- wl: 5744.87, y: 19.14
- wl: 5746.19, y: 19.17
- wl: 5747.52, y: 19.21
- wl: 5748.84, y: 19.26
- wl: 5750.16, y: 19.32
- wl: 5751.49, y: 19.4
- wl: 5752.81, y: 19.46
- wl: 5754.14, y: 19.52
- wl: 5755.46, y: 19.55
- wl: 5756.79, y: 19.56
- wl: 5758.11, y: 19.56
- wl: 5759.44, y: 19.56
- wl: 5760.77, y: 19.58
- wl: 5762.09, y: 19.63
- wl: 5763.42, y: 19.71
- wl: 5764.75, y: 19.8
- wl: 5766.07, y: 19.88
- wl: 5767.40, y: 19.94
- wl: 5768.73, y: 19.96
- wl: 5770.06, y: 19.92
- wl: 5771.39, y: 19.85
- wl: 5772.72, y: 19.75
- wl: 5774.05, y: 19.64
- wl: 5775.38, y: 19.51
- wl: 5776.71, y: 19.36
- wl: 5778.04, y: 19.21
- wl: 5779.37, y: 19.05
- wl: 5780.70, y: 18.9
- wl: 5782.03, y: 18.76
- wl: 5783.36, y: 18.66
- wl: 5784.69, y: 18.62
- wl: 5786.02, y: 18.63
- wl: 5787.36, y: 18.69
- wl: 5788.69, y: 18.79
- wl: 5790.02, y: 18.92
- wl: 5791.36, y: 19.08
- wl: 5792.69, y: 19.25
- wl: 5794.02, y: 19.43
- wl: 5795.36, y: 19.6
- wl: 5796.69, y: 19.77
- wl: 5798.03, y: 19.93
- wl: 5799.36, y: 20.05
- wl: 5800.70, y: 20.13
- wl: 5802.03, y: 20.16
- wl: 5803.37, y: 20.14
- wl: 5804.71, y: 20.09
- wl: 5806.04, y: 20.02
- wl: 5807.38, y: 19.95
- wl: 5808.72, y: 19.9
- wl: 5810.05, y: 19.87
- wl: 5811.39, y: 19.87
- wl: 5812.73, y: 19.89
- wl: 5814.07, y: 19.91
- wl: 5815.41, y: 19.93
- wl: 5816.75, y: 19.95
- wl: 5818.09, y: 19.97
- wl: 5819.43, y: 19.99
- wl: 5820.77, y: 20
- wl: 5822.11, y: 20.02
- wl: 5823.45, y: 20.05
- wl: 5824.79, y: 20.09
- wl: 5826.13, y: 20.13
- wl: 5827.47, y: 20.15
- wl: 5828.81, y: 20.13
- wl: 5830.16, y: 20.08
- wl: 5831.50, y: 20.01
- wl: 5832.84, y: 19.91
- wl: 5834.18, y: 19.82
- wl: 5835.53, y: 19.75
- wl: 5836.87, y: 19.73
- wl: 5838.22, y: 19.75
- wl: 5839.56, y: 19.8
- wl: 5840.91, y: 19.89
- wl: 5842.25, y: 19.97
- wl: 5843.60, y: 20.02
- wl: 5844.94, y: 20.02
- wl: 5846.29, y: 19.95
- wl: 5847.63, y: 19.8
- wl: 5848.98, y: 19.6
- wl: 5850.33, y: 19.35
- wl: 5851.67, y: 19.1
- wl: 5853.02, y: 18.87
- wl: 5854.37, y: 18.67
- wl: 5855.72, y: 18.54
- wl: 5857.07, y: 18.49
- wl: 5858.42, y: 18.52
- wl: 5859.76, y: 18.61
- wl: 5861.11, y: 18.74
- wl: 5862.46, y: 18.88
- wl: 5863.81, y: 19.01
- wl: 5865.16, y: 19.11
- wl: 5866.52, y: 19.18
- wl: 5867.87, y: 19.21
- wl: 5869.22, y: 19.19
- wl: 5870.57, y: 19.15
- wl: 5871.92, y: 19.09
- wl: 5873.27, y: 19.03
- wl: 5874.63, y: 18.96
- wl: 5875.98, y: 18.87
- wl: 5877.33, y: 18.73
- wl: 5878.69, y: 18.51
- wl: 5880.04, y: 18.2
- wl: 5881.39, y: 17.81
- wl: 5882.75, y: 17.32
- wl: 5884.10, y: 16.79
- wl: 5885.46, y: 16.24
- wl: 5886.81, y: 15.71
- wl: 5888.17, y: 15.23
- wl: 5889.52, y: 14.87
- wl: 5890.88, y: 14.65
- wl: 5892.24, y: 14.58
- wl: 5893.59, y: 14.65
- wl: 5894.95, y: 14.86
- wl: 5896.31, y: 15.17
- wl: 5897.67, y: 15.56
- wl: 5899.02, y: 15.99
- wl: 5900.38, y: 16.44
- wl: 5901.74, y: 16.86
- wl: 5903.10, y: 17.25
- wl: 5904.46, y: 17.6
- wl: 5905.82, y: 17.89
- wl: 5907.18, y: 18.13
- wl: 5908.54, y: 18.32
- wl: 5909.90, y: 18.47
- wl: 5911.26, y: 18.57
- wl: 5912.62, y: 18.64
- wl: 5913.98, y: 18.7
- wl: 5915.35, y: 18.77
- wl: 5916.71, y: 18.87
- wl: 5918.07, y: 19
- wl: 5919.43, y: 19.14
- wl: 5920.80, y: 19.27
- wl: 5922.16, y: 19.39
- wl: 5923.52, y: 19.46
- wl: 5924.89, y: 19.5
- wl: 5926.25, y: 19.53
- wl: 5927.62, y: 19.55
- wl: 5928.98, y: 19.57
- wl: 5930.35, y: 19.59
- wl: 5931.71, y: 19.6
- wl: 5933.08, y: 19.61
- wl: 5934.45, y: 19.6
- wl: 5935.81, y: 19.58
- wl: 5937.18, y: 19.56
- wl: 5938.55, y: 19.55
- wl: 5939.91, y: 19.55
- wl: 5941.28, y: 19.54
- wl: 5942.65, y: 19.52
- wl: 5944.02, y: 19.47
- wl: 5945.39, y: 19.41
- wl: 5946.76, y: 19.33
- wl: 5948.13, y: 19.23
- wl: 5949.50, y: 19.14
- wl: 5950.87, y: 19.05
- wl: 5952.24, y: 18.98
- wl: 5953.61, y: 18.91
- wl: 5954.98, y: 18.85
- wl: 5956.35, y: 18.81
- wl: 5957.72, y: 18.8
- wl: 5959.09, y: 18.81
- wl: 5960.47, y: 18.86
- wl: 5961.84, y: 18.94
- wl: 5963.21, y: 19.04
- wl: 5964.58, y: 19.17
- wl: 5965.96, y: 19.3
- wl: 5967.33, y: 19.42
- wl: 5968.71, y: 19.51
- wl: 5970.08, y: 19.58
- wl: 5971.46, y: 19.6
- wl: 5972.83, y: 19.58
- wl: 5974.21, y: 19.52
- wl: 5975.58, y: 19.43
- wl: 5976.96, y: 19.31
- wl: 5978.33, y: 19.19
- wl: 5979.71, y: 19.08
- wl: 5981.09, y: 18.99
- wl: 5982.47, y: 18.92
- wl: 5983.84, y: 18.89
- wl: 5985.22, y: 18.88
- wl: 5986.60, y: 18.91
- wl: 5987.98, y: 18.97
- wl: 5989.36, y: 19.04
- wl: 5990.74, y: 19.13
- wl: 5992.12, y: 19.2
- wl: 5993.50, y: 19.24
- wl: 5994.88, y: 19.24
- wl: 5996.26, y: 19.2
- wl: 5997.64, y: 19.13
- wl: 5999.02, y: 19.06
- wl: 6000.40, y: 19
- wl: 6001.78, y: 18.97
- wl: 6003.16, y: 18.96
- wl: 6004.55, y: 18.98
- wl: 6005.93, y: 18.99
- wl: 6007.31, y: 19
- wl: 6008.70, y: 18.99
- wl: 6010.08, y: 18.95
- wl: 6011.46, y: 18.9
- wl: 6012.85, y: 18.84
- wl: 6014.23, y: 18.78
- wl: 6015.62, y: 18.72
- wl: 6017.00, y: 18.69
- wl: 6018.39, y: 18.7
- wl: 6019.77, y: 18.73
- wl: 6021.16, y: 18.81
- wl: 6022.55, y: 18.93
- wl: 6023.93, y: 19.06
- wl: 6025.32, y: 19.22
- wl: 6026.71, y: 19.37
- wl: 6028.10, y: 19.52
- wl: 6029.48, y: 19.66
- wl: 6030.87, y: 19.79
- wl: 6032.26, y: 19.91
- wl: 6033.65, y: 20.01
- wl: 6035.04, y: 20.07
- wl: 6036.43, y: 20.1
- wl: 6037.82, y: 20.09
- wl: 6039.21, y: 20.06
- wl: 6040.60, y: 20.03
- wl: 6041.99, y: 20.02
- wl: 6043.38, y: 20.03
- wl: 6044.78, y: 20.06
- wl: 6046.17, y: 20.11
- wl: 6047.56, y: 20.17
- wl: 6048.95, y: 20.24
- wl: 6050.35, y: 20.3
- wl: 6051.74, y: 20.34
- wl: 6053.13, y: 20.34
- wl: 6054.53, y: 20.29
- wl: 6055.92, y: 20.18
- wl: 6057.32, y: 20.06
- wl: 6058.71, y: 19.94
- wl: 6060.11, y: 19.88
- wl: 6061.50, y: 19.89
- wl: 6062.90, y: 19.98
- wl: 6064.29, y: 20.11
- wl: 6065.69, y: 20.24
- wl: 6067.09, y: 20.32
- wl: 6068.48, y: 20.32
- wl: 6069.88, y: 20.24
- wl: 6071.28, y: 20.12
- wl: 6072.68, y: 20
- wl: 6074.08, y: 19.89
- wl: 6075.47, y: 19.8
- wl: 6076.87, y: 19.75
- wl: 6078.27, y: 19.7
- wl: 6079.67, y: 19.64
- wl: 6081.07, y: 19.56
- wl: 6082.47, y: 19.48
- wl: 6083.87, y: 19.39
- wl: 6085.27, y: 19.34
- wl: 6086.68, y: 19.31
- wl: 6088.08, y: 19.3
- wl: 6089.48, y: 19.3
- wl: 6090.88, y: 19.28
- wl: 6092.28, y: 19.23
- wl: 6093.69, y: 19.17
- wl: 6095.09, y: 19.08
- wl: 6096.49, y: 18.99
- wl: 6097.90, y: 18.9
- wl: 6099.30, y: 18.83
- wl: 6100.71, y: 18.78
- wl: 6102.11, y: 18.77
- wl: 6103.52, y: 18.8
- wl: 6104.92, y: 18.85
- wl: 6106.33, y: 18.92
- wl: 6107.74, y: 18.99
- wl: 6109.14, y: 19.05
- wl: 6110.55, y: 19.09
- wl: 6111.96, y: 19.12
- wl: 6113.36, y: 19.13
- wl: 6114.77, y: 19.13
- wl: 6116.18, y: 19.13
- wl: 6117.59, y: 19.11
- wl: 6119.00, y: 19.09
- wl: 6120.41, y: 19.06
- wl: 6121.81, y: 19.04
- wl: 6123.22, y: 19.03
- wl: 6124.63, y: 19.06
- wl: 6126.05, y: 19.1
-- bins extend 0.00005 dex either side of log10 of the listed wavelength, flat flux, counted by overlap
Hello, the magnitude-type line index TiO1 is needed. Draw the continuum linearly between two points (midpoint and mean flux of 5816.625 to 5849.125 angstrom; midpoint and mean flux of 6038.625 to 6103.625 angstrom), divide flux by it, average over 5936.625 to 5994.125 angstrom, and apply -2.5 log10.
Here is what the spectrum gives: 0.04 mag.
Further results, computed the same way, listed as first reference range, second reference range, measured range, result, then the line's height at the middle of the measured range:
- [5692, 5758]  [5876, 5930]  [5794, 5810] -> -0.08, 18.5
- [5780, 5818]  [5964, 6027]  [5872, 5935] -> 0.09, 19.3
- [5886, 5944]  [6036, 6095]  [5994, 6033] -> 0.01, 19.2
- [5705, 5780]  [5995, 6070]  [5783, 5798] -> 0.02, 19.4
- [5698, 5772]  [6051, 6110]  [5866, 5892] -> 0.10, 19.4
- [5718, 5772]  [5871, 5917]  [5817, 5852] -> -0.10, 18.2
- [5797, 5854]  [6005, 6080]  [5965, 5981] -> 0.02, 19.8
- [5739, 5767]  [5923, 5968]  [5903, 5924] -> 0.04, 19.3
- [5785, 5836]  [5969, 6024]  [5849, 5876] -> 0.04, 19.6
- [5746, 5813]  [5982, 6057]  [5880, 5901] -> 0.23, 19.5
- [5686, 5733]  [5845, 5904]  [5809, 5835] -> -0.10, 18.1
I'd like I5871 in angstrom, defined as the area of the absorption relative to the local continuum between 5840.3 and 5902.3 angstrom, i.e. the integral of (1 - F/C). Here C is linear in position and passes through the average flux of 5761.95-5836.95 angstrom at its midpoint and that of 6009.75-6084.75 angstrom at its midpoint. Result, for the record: 5.5 angstrom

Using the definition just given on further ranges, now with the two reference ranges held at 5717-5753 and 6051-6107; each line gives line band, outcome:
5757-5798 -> 0.3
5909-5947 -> 0.5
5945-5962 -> 0.5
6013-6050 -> 0.0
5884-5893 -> 1.9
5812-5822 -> -0.2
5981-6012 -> 0.9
